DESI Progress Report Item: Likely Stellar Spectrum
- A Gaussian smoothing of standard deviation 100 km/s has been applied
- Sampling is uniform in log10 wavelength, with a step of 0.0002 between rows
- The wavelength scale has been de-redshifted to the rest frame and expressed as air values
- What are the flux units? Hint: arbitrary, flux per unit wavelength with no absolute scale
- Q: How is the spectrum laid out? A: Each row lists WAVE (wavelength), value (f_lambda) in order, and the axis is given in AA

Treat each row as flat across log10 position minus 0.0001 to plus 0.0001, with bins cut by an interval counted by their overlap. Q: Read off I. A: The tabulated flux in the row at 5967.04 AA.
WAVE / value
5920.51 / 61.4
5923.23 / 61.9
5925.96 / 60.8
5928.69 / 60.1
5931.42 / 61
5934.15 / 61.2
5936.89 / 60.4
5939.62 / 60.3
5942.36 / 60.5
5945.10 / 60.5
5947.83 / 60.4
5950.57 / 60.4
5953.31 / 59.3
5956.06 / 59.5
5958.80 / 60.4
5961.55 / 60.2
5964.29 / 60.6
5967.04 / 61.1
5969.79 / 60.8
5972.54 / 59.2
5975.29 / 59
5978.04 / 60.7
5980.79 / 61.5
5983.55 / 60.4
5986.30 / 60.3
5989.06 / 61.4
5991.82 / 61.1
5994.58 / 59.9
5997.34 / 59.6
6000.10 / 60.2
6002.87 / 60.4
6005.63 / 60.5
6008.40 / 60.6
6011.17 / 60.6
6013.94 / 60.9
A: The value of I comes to 61.1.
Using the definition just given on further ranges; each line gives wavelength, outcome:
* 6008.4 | 60.6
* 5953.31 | 59.3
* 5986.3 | 60.3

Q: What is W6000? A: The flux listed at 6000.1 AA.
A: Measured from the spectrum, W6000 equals 60.2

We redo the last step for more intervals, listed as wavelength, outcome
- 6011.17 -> 60.6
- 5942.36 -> 60.5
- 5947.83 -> 60.4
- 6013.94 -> 60.9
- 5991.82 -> 61.1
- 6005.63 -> 60.5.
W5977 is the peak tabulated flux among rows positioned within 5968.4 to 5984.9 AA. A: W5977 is 61.5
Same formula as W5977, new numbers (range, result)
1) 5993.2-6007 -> 60.5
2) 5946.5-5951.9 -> 60.4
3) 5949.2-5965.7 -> 60.6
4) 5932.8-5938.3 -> 61.2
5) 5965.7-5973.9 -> 61.1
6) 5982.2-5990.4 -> 61.4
